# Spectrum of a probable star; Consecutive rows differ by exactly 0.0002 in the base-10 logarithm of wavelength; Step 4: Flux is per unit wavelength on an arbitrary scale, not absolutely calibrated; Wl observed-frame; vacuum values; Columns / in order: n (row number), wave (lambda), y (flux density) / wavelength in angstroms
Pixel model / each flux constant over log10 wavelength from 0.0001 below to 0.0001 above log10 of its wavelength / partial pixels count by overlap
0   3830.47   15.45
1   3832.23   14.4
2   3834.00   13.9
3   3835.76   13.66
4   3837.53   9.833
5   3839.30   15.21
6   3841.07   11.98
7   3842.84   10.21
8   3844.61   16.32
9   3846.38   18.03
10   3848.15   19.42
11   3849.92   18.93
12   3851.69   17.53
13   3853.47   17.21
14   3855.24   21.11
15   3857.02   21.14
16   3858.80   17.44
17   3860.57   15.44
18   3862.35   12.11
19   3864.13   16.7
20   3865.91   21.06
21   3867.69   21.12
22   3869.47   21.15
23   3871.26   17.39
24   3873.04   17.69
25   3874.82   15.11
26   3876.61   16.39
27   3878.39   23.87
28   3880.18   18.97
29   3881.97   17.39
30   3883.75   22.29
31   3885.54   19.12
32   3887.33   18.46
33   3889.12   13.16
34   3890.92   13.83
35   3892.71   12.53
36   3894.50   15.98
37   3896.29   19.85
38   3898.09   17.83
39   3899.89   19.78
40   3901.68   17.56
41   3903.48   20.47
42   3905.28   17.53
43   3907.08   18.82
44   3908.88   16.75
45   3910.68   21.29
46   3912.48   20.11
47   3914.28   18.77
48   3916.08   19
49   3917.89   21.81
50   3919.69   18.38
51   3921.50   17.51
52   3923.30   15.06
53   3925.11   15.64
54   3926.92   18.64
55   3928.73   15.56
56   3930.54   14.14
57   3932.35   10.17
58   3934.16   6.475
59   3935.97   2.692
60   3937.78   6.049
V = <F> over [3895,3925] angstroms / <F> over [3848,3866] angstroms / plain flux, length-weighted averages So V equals 1.05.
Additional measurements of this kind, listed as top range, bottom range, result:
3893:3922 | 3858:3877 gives 1.07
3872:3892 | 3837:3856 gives 1.11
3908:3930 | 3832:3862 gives 1.14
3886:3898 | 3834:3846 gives 1.21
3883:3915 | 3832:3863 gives 1.14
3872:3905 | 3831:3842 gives 1.35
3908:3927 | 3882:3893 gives 1.09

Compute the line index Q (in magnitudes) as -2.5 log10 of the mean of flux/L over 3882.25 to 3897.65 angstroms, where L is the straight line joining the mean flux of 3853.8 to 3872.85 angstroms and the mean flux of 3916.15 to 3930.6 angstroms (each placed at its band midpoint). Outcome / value 0.06 mag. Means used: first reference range 18.4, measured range 17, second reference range 17.4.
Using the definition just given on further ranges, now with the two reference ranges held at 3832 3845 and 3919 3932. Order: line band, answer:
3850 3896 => -0.25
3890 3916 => -0.17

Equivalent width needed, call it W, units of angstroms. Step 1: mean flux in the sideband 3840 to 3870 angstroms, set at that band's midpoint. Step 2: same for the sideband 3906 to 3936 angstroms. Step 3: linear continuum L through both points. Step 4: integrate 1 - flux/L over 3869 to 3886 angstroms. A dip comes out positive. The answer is -1.8 angstroms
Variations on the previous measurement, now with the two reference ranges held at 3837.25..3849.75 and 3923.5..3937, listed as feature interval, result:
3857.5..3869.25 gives -2.8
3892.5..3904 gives -4.3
